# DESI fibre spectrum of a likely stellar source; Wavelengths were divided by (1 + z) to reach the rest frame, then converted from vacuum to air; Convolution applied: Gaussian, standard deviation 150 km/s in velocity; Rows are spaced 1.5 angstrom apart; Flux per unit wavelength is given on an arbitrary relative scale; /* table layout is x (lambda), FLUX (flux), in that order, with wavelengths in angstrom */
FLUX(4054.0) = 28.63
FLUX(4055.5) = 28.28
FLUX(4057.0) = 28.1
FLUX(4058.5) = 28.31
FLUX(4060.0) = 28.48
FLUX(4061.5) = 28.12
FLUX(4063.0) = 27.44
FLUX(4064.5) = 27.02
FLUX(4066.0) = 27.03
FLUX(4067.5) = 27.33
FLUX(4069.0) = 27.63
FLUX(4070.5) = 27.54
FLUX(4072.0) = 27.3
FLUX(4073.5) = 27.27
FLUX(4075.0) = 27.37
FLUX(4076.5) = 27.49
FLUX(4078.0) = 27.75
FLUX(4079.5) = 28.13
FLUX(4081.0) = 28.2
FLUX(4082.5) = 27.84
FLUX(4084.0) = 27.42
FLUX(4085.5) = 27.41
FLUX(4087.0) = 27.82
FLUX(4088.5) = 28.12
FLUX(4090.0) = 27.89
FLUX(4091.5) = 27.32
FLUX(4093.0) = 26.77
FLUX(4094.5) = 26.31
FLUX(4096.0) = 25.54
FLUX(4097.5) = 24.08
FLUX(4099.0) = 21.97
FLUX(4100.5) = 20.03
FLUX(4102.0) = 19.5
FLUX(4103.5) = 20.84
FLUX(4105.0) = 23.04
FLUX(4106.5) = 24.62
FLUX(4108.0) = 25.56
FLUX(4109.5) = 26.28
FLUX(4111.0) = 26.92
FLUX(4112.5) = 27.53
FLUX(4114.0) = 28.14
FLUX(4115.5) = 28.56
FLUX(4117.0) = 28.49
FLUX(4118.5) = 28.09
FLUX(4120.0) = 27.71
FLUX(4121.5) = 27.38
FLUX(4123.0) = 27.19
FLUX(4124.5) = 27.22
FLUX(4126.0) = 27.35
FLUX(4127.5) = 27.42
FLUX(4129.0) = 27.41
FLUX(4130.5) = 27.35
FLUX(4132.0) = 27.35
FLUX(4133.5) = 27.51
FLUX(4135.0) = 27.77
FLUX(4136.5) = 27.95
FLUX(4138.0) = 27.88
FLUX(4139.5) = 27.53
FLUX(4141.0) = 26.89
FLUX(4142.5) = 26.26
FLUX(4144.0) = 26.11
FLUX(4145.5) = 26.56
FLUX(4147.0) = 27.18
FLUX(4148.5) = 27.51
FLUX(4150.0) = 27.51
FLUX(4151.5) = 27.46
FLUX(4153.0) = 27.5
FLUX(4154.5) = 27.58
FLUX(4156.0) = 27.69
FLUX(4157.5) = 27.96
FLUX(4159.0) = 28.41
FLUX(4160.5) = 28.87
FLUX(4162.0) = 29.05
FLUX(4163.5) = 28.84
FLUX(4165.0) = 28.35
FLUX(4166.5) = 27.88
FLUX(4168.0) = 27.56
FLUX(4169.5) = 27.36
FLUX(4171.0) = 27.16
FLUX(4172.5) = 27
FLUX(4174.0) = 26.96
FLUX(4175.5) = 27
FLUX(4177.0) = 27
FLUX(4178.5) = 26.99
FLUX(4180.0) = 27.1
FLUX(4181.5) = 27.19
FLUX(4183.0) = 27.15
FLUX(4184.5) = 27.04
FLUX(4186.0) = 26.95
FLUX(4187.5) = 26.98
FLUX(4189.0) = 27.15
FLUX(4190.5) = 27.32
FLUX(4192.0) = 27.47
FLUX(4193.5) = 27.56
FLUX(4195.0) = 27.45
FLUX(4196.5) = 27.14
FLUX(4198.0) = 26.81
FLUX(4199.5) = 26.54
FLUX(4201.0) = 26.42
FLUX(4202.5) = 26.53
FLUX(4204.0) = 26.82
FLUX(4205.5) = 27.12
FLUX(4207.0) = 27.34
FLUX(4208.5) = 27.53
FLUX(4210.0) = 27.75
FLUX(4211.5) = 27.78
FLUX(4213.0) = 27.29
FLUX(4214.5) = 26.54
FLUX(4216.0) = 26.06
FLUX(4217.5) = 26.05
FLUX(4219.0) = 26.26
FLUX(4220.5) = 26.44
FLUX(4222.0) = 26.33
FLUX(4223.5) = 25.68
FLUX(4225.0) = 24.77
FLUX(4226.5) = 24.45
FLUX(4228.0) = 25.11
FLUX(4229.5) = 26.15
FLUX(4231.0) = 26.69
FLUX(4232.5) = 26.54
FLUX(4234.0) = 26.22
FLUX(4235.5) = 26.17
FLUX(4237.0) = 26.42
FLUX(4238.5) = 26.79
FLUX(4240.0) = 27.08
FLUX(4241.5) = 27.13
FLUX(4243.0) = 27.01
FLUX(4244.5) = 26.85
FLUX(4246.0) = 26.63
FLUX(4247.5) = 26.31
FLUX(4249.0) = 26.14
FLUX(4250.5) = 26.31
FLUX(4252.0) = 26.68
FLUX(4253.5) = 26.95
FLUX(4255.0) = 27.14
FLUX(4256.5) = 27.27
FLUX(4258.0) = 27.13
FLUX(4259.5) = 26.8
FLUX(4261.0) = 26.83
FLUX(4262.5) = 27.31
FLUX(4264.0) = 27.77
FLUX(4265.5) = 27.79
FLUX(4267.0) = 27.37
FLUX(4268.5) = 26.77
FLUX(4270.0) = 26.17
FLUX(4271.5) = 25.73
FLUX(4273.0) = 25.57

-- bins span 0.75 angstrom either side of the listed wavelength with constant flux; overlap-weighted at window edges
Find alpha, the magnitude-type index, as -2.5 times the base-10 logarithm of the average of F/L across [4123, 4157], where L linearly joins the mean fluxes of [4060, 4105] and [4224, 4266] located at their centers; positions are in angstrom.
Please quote -0.04 mag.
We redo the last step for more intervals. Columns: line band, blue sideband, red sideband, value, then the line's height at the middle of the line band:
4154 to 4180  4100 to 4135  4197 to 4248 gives -0.05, 26.4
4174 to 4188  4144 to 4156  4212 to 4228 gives -0.01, 26.7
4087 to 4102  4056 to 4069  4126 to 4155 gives 0.10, 27.6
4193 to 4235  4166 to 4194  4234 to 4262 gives 0.02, 27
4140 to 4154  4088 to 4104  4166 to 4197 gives -0.04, 26.1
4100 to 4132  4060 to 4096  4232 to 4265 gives 0.05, 27.3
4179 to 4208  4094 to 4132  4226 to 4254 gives -0.04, 26.2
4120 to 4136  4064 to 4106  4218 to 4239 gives -0.05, 26.1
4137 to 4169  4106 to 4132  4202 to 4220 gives -0.02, 27.1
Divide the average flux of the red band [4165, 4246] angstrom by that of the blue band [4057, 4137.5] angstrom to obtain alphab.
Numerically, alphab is 1.00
